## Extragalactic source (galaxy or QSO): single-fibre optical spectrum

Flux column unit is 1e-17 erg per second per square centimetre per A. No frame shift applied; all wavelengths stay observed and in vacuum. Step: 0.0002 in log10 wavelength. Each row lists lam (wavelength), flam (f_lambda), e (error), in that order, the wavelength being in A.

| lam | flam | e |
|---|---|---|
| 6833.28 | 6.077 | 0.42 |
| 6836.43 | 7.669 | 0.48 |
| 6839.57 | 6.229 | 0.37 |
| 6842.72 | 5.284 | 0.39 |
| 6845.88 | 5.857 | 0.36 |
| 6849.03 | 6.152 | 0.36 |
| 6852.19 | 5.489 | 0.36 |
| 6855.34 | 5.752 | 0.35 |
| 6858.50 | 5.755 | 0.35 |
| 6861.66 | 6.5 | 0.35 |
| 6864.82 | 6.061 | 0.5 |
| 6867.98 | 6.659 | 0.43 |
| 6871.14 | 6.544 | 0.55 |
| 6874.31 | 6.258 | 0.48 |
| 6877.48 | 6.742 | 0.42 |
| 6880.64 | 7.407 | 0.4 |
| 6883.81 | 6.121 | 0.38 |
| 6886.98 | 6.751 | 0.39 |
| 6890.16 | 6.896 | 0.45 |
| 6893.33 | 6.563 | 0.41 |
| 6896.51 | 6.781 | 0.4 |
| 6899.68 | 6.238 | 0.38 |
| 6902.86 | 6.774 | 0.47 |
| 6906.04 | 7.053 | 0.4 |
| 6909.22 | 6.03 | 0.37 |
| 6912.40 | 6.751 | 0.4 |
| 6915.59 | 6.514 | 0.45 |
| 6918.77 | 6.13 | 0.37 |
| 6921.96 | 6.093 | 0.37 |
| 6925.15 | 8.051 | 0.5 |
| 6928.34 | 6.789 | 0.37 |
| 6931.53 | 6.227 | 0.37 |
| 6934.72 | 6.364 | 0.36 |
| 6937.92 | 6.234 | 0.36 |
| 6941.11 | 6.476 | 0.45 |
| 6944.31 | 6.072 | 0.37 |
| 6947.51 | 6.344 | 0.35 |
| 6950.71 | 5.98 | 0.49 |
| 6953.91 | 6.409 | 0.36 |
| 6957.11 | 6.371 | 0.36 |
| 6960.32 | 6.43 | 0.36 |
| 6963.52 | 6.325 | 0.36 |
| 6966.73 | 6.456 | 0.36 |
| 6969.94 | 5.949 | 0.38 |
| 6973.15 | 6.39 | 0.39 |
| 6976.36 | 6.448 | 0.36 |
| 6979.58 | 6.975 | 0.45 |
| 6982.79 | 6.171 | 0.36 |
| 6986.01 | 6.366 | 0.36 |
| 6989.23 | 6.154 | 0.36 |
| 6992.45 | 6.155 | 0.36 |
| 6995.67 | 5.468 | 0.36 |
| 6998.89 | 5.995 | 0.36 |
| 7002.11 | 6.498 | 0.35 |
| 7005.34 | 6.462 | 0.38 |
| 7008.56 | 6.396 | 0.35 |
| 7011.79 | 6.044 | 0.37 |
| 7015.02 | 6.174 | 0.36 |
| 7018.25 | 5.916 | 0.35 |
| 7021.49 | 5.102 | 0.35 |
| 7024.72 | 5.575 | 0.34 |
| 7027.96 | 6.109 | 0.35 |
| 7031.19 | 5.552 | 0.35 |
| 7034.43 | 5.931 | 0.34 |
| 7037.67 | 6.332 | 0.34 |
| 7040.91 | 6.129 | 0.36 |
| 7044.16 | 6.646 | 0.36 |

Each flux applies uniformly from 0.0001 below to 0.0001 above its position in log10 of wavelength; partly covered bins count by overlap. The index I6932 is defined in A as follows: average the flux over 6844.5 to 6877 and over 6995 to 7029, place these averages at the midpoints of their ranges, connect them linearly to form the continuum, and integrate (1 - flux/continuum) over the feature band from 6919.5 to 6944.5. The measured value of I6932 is -2.0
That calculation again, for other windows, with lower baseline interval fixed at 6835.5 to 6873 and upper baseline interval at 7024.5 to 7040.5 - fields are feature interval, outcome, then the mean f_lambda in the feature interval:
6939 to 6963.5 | -1.07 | 6.3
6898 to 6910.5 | -0.93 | 6.54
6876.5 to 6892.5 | -1.75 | 6.78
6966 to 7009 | -1.97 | 6.27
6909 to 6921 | -0.61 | 6.38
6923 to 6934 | -1.57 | 6.92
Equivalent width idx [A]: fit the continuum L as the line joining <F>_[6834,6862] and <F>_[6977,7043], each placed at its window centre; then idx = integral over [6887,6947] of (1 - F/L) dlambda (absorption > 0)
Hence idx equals -4.8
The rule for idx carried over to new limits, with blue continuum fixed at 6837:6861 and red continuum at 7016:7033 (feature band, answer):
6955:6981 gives -3.0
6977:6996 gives -1.8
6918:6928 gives -1.7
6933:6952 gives -1.6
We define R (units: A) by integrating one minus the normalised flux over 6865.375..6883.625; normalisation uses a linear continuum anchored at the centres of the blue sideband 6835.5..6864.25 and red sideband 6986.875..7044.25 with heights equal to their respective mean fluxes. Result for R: -1.82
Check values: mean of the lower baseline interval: 6.04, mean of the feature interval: 6.64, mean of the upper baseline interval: 6.02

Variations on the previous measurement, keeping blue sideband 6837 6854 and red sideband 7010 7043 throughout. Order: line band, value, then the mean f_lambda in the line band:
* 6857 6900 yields -4.50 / 6.53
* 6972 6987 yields -1.46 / 6.48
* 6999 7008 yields -0.75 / 6.39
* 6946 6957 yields -0.66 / 6.26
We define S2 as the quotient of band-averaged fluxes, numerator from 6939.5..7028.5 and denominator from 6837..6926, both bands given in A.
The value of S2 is 0.97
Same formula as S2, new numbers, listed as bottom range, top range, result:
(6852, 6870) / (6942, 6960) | 1.03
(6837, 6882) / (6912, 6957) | 1.04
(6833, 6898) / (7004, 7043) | 0.94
